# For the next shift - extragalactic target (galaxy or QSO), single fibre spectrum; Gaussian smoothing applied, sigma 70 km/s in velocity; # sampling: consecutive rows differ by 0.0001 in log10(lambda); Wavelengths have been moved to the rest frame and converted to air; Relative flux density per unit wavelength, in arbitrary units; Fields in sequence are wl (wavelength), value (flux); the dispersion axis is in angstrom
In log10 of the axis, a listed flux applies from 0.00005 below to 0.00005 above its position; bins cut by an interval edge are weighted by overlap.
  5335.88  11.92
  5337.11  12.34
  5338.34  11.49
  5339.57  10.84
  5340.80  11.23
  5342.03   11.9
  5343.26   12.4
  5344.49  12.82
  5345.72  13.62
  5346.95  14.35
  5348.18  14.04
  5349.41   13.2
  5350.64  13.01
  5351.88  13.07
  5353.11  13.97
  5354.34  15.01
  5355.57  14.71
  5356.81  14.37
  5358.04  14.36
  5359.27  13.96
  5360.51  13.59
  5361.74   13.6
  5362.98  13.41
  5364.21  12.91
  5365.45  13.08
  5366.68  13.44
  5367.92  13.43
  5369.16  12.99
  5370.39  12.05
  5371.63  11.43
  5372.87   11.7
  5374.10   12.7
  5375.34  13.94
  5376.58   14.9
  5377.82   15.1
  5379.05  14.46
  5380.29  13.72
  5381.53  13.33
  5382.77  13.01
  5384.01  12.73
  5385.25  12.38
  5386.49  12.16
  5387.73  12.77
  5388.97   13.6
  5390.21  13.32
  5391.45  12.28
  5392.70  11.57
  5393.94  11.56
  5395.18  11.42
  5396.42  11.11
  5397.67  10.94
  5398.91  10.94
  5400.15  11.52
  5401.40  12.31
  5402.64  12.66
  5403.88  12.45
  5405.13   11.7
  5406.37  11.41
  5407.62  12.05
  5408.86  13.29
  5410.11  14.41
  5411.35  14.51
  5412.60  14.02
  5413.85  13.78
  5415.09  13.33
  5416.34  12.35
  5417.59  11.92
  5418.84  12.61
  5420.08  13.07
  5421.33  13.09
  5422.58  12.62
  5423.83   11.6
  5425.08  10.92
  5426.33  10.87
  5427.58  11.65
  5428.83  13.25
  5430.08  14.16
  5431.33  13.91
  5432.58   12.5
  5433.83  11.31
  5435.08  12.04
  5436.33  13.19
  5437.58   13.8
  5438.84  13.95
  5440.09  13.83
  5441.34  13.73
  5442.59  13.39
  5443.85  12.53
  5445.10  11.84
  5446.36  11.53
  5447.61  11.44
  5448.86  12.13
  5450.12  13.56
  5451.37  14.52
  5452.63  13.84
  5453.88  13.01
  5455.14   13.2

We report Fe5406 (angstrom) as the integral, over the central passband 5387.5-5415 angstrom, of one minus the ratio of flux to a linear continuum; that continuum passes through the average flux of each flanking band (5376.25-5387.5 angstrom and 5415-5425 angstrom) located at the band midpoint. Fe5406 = 1.0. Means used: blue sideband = 13.5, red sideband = 12.4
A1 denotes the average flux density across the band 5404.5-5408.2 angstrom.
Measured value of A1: 11.7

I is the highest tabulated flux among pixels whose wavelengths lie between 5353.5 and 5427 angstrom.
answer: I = 15.1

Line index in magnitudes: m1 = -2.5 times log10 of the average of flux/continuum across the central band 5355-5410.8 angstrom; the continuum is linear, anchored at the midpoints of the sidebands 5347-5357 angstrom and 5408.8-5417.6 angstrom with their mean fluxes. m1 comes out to 0.072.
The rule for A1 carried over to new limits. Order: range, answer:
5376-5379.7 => 14.8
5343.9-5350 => 13.6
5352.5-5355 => 14.5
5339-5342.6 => 11.3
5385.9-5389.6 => 12.9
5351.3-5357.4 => 14.2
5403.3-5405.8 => 12.1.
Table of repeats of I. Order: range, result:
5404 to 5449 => 14.51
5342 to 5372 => 15.01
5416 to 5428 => 13.09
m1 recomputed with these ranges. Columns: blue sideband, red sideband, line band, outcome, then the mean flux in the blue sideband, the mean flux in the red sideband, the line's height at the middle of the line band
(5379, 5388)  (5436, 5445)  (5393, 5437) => 0.068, 13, 13.4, 13.2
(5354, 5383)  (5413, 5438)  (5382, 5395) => 0.060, 13.5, 12.6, 13.2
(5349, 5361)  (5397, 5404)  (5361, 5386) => -0.014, 13.9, 11.8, 13.1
